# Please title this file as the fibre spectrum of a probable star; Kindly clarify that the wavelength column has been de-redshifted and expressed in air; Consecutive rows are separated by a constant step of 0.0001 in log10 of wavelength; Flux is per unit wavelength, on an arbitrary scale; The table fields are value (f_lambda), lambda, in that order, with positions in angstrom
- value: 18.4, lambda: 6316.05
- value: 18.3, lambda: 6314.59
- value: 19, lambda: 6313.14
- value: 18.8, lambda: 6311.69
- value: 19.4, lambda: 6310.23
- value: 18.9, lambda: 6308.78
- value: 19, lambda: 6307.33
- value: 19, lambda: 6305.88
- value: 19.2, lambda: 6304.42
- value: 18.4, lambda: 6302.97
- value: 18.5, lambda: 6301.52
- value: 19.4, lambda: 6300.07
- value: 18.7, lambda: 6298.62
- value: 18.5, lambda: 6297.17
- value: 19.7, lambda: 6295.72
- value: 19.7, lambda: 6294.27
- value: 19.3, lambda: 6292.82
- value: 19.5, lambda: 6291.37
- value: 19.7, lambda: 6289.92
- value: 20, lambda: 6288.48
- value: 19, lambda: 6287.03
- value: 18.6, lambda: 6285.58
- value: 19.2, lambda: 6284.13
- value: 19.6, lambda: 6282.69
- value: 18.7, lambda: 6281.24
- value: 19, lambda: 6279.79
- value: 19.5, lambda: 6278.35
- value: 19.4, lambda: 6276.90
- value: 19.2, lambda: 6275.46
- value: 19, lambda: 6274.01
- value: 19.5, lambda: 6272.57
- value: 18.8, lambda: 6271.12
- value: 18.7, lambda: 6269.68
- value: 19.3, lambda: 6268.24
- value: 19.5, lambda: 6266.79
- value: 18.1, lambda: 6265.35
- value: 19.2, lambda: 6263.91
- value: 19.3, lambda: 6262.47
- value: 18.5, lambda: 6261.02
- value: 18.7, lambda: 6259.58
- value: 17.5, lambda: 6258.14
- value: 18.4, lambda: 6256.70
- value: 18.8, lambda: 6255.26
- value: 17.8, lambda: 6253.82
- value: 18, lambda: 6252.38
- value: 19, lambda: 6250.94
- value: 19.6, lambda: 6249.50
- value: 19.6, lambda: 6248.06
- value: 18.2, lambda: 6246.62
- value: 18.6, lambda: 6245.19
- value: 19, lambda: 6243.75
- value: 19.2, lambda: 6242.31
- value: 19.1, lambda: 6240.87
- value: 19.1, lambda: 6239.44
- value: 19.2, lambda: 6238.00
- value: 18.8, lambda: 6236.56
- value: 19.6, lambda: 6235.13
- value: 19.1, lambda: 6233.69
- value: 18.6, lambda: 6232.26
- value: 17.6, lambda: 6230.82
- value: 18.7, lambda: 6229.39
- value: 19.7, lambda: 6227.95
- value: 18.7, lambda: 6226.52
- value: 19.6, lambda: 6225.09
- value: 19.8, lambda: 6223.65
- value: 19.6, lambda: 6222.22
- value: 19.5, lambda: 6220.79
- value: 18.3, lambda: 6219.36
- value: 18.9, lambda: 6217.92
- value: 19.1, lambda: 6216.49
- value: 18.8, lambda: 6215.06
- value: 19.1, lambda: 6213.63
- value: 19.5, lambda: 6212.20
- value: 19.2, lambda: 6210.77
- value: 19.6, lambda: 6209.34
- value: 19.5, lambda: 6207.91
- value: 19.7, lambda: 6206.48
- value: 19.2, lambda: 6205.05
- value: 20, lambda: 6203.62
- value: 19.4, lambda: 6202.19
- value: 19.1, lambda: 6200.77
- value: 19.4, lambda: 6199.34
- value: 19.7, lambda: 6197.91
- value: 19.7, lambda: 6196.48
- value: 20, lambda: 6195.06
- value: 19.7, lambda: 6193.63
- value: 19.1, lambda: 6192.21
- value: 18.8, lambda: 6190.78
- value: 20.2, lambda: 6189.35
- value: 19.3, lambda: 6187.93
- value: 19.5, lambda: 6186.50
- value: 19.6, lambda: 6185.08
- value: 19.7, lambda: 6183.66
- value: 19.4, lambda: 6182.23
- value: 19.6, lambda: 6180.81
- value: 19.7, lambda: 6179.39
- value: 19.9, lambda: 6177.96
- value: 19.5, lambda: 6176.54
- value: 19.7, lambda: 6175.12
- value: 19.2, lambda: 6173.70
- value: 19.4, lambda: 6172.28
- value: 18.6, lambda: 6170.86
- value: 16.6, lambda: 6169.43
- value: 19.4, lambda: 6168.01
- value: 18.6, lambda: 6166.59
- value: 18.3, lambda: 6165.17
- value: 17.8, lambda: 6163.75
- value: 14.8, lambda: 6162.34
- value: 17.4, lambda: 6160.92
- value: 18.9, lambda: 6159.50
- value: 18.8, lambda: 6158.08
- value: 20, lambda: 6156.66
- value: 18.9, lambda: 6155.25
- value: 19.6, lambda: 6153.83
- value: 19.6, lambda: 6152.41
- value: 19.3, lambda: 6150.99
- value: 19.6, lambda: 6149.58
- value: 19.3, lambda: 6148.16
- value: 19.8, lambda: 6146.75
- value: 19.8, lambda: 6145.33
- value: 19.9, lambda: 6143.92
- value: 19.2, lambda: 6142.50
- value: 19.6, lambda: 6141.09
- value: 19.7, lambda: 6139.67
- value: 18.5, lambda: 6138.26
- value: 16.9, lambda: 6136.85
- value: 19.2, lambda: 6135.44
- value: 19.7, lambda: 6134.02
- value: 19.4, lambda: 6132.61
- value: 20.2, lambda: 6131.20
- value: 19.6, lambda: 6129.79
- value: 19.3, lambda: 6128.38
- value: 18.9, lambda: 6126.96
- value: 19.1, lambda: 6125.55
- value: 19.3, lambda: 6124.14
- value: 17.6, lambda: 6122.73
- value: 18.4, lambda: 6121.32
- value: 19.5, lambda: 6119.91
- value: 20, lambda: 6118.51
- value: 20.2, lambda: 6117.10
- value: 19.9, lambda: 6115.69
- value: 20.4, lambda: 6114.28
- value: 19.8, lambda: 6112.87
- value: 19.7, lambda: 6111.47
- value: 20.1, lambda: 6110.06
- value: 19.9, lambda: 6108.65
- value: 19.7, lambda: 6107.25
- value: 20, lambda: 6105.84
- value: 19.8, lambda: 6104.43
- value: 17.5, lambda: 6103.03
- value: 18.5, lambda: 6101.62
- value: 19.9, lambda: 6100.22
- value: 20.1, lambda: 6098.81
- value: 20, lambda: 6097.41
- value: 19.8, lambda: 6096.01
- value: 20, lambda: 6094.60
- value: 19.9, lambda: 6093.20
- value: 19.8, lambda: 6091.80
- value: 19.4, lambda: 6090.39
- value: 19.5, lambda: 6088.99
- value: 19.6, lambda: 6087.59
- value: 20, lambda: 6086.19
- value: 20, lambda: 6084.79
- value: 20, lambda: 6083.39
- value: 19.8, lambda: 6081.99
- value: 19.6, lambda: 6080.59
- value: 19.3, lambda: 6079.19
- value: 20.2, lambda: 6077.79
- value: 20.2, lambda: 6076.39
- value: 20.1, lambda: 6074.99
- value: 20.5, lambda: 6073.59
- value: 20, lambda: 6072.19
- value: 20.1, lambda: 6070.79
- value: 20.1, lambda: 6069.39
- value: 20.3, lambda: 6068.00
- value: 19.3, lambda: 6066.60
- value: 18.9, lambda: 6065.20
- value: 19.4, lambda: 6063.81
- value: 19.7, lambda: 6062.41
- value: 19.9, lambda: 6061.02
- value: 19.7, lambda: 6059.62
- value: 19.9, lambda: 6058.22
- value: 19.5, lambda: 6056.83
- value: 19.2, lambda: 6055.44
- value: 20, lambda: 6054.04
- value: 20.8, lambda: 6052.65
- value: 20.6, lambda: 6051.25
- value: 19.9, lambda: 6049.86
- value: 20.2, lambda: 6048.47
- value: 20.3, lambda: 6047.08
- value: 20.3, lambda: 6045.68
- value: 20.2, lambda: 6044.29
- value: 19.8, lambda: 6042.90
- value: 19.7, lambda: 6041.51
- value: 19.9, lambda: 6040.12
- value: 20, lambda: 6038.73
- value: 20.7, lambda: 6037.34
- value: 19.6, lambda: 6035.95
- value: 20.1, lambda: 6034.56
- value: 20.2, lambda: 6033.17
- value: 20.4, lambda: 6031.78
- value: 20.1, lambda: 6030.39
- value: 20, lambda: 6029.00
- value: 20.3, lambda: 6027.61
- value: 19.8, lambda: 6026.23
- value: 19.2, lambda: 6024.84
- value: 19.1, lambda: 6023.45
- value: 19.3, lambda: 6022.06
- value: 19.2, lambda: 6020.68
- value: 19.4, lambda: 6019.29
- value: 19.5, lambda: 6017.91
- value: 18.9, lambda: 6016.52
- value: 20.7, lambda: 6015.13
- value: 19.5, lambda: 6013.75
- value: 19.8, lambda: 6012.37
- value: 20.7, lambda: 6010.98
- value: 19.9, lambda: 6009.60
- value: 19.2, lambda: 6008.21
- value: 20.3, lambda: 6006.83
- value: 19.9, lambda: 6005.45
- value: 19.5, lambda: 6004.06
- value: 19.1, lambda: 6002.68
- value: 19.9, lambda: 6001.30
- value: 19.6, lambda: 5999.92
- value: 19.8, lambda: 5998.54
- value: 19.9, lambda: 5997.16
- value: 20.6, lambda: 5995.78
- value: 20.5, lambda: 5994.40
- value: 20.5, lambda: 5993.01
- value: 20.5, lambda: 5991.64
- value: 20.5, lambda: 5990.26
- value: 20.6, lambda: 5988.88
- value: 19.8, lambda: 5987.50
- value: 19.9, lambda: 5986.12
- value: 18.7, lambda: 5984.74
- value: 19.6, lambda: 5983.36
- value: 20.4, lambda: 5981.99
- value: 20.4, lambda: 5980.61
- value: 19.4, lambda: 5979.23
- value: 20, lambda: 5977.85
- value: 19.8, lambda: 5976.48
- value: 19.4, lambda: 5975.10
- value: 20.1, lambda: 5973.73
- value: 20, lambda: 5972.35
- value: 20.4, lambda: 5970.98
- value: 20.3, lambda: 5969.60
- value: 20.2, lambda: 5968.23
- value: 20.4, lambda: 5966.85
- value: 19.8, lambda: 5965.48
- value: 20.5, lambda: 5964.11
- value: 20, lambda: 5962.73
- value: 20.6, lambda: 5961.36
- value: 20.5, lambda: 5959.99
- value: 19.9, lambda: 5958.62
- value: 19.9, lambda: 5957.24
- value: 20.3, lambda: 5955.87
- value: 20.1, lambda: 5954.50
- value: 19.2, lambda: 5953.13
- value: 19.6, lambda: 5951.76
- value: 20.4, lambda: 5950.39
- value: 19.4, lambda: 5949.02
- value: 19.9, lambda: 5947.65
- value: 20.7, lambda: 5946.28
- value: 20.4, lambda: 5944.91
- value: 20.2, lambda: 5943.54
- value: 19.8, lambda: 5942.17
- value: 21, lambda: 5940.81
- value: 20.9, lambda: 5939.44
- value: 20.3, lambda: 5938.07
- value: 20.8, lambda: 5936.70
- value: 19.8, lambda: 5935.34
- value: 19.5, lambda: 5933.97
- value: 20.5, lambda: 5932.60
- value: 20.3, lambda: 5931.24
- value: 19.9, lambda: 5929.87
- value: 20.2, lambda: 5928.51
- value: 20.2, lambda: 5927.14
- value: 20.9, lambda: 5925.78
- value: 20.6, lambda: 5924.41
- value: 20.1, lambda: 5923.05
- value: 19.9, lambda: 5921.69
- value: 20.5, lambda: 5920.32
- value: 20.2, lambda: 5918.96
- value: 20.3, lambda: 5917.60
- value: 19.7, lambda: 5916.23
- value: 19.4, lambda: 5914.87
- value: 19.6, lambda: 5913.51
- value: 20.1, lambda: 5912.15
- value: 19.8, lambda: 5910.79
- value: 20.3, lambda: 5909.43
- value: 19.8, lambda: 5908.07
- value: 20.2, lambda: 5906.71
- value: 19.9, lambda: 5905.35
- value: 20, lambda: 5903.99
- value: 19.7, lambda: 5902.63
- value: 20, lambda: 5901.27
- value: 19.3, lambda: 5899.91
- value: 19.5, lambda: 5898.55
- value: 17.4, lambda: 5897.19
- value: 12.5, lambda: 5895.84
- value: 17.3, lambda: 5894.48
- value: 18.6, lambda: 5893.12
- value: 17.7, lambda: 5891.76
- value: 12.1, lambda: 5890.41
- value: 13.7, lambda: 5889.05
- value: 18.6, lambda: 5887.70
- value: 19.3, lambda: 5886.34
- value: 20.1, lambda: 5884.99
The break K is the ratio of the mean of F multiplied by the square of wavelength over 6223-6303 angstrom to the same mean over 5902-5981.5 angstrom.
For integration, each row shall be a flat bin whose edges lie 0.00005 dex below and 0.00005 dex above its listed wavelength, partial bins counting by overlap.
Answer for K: 1.0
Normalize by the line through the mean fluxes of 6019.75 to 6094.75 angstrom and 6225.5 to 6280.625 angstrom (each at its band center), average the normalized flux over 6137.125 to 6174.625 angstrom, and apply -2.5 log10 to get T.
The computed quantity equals 0.03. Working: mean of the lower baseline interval 19.9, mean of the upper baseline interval 18.9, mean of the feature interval 18.9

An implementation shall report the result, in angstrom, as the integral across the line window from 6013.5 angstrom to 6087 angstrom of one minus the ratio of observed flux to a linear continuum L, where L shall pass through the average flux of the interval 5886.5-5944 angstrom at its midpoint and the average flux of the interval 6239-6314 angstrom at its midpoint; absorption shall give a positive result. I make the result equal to -2.6 angstrom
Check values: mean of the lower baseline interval 19.3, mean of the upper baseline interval 19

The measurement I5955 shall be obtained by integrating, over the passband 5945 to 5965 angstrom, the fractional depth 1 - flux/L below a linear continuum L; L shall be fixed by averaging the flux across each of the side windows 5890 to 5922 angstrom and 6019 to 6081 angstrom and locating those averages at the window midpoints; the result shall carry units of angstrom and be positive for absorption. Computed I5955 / -0.8 angstrom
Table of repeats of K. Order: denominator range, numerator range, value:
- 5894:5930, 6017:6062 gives 1.06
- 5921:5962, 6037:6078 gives 1.03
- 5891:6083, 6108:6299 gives 1.03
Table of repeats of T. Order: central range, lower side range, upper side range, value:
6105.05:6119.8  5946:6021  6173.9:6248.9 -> -0.02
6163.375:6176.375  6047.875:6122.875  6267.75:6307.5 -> 0.05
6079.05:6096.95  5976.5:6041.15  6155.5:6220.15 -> -0.01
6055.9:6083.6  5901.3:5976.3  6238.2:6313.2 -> -0.01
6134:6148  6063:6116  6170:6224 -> 0.02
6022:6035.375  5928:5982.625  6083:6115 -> 0.00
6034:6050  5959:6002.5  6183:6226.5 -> -0.01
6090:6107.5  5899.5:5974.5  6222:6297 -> 0.00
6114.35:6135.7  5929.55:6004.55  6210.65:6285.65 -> 0.00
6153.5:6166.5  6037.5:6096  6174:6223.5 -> 0.08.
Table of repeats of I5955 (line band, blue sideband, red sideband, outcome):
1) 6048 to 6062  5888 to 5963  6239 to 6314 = -0.5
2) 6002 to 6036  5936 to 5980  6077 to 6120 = 0.4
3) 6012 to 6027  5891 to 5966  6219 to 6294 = 0.1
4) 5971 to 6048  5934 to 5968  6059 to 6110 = 0.3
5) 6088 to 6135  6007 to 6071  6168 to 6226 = 0.2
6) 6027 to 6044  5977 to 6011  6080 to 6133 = -0.2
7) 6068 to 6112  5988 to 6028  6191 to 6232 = -0.4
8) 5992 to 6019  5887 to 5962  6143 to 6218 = -0.7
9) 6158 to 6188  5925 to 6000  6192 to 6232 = 1.0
